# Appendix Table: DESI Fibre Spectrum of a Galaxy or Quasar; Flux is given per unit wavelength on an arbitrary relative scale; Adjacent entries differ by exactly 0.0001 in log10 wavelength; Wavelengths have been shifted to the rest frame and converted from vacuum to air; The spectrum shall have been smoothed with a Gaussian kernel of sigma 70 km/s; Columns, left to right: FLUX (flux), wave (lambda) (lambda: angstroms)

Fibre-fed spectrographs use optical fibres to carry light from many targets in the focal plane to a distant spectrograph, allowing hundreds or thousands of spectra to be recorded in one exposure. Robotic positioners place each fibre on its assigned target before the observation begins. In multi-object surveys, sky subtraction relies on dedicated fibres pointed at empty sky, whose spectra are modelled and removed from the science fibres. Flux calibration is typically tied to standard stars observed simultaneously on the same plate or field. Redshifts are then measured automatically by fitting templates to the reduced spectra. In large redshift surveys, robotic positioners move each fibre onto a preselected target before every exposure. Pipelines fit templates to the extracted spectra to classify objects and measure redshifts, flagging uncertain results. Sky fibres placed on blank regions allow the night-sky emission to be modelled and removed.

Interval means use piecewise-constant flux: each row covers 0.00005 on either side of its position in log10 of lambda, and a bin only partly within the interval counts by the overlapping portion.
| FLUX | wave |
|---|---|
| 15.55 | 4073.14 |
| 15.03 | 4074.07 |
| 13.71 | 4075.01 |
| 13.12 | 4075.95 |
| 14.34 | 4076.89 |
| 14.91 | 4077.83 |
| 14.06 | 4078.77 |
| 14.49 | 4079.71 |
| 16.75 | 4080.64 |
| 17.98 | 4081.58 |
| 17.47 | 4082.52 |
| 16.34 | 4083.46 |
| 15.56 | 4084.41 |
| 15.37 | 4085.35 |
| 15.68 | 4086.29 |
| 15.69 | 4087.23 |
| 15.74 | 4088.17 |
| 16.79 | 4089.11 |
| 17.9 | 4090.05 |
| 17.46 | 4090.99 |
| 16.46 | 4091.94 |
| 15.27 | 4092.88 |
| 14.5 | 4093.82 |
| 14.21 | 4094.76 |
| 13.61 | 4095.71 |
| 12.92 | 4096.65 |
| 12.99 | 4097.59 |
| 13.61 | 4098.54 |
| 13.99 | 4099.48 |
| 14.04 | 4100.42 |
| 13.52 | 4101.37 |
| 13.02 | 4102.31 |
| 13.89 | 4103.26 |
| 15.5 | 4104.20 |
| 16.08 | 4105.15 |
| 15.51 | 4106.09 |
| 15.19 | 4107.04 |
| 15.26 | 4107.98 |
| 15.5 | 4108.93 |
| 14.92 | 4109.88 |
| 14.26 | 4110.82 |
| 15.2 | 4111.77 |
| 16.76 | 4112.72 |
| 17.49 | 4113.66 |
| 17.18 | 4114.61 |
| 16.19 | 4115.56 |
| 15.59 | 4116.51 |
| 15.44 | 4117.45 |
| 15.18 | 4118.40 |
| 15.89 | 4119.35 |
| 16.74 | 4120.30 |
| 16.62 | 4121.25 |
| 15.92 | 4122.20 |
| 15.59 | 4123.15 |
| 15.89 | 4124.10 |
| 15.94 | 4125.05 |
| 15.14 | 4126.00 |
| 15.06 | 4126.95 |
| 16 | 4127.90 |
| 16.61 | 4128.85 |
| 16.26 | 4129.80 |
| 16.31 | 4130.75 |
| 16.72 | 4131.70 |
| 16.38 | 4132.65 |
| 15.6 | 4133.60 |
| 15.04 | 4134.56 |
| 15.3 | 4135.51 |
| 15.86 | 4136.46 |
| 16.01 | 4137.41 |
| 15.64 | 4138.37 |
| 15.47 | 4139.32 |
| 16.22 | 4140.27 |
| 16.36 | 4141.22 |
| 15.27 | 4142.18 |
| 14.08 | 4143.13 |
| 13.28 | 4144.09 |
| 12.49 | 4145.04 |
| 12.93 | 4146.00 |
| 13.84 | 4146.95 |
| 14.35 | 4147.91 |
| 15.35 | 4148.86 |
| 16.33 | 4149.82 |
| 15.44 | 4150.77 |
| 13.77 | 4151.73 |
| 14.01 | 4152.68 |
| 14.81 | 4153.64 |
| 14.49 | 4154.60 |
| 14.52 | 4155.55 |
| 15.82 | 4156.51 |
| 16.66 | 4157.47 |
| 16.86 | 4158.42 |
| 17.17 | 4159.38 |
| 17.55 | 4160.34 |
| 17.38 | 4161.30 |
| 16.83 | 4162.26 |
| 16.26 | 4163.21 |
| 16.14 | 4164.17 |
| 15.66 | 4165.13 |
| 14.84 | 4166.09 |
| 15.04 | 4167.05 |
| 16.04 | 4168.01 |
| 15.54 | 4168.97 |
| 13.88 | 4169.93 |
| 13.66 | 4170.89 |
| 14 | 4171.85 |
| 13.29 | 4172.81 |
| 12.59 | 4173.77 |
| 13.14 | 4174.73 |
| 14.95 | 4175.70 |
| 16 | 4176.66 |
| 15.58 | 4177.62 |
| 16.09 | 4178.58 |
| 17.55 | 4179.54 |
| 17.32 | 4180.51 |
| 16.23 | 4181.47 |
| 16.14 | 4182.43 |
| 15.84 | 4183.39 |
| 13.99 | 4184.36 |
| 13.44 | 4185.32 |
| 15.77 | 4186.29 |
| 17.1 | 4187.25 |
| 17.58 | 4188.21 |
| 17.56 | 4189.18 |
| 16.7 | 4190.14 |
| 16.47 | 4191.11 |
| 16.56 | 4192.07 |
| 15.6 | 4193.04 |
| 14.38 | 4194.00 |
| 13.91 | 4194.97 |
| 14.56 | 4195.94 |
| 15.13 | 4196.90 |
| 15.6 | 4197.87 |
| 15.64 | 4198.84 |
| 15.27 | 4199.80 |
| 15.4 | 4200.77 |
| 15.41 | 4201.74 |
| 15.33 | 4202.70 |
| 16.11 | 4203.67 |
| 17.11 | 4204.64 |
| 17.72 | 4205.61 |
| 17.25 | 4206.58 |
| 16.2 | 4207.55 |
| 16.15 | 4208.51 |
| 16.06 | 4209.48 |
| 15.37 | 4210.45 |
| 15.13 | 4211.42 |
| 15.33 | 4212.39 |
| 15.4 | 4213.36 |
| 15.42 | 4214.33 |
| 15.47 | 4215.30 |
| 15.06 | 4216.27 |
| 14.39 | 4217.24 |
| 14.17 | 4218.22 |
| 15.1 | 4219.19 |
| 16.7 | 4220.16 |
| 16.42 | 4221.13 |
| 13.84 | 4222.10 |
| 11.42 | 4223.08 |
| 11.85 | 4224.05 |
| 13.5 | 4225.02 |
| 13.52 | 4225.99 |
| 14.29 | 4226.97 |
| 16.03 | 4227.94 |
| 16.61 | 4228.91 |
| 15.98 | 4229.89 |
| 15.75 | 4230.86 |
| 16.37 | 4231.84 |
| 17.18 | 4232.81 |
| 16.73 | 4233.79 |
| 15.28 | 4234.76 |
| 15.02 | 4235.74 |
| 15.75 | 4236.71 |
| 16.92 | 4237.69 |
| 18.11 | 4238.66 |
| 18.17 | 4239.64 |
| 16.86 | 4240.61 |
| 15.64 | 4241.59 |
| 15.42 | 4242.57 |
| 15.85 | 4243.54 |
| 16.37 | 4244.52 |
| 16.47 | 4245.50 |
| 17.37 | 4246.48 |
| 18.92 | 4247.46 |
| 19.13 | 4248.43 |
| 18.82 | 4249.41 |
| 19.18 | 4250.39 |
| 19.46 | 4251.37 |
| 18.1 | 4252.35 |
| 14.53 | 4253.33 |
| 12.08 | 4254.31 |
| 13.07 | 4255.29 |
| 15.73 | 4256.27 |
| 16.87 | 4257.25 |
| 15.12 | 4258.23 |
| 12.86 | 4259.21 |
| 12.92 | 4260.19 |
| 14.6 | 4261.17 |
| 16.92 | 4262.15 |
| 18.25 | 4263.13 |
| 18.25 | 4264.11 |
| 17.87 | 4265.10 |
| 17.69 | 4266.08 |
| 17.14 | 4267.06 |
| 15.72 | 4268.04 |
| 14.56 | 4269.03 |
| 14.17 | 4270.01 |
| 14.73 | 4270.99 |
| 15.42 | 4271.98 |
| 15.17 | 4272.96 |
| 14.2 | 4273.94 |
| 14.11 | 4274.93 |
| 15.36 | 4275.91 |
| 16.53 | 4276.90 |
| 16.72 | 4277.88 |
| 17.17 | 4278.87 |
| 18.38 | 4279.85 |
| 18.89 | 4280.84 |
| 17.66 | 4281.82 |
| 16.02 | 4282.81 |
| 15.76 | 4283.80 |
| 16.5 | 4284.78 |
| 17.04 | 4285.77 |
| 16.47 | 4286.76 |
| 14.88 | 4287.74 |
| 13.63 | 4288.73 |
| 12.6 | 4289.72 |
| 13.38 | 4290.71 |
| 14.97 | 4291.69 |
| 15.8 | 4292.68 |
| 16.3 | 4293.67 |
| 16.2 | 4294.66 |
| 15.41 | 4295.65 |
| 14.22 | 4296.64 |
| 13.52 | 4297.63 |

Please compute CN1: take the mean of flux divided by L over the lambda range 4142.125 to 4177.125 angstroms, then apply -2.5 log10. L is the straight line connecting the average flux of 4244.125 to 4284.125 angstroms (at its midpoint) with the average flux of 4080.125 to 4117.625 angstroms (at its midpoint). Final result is 0.05 mag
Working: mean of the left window 15.4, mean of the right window 16.3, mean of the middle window 15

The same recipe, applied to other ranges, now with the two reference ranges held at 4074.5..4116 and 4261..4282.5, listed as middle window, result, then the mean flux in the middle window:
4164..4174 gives 0.08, 14.6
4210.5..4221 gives 0.05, 15.3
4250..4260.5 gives 0.06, 15.5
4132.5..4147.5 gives 0.04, 14.9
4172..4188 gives 0.03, 15.3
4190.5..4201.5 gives 0.04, 15.3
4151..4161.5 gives 0.00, 15.7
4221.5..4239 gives 0.06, 15.2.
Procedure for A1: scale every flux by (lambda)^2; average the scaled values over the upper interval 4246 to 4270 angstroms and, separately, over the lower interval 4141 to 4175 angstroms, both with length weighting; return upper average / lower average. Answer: 1.15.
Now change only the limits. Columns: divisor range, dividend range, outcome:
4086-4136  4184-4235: 1.05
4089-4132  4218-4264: 1.10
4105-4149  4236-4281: 1.12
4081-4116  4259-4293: 1.12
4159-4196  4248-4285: 1.08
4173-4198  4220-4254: 1.07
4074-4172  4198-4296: 1.09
